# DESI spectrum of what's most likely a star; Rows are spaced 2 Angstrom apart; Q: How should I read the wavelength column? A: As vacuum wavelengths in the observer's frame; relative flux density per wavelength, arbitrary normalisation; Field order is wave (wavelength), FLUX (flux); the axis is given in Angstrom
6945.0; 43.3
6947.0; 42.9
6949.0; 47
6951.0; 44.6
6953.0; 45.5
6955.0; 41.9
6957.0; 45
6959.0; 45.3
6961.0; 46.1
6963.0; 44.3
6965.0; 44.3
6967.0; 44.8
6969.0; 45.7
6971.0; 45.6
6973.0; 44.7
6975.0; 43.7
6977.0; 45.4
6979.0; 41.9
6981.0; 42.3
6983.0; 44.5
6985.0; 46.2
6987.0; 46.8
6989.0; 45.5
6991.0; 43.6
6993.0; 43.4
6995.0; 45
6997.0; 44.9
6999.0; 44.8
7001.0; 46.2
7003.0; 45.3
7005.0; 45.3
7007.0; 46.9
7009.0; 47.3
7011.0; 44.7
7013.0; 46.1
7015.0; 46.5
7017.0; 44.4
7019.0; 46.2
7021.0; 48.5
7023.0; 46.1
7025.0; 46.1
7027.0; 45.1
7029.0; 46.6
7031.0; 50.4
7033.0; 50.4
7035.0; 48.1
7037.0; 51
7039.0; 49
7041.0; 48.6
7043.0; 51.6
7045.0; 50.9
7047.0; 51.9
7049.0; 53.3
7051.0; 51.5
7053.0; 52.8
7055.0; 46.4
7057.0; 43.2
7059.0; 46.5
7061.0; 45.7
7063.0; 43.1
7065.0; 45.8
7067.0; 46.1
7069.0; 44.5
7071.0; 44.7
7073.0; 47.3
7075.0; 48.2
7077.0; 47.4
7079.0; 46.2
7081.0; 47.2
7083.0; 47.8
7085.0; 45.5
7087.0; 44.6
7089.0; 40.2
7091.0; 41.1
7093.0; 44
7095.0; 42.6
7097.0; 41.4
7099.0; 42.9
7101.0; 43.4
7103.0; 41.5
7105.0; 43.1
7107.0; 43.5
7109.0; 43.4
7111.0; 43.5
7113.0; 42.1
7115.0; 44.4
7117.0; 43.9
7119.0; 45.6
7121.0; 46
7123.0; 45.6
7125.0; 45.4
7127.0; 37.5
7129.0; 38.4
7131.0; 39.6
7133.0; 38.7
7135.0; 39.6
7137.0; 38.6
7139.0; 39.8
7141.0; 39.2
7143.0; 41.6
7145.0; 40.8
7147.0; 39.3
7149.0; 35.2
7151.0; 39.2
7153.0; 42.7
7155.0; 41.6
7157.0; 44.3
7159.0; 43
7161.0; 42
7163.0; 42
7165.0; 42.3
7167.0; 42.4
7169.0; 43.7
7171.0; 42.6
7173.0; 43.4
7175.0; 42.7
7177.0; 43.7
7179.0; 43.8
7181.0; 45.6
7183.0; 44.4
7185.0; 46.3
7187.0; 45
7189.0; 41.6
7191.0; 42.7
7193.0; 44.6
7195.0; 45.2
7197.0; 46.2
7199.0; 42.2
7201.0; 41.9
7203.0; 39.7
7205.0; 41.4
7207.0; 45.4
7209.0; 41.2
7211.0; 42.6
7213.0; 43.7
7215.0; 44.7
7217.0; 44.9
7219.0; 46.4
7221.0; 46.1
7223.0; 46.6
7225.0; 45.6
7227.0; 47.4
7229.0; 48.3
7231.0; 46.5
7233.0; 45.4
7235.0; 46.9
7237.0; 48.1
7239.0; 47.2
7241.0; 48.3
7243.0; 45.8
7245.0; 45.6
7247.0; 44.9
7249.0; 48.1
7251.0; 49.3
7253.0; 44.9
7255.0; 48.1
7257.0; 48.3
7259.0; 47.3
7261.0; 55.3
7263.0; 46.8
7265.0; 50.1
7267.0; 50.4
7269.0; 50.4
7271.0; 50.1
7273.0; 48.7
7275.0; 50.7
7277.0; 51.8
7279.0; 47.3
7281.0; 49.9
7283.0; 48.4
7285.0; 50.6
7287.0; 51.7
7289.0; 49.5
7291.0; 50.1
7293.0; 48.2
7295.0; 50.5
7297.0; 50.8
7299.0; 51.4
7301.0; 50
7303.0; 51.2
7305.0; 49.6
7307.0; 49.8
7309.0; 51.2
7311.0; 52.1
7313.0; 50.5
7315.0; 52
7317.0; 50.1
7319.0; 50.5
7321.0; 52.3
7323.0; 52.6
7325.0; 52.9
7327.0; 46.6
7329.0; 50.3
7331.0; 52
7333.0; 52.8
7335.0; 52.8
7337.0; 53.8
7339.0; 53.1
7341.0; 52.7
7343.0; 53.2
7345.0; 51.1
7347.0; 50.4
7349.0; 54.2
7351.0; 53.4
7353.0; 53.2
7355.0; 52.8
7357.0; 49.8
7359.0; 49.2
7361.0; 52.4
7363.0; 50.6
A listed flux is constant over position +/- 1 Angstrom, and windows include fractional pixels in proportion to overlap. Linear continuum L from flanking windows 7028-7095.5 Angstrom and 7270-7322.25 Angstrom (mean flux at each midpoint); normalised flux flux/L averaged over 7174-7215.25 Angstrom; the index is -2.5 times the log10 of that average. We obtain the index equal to 0.13 mag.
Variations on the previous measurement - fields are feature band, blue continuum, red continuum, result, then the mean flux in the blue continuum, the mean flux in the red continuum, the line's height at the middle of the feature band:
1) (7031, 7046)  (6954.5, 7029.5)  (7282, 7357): -0.09 mag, 45.2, 51.3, 46.1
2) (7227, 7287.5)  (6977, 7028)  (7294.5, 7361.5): 0.04 mag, 45.3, 51.5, 50.2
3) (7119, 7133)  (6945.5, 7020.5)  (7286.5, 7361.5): 0.13 mag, 45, 51.3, 47.7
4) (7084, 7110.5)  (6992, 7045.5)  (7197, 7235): 0.08 mag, 47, 44.6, 46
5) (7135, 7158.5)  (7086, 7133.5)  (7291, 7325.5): 0.10 mag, 42.6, 50.9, 44.2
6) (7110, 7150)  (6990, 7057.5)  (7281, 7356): 0.18 mag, 47.4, 51.3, 48.8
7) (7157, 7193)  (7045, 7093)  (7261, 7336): 0.12 mag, 46.6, 50.5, 48.4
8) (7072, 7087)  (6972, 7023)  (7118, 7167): -0.10 mag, 45.2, 41.2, 42.9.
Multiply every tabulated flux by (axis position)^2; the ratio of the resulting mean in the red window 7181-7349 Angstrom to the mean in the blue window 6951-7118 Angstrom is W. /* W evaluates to 1.13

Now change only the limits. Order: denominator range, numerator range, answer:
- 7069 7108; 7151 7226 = 1.01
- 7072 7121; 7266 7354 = 1.22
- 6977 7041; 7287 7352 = 1.21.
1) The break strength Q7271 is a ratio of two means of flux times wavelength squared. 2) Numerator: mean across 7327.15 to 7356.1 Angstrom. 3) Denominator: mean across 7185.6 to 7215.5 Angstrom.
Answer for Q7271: 1.26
